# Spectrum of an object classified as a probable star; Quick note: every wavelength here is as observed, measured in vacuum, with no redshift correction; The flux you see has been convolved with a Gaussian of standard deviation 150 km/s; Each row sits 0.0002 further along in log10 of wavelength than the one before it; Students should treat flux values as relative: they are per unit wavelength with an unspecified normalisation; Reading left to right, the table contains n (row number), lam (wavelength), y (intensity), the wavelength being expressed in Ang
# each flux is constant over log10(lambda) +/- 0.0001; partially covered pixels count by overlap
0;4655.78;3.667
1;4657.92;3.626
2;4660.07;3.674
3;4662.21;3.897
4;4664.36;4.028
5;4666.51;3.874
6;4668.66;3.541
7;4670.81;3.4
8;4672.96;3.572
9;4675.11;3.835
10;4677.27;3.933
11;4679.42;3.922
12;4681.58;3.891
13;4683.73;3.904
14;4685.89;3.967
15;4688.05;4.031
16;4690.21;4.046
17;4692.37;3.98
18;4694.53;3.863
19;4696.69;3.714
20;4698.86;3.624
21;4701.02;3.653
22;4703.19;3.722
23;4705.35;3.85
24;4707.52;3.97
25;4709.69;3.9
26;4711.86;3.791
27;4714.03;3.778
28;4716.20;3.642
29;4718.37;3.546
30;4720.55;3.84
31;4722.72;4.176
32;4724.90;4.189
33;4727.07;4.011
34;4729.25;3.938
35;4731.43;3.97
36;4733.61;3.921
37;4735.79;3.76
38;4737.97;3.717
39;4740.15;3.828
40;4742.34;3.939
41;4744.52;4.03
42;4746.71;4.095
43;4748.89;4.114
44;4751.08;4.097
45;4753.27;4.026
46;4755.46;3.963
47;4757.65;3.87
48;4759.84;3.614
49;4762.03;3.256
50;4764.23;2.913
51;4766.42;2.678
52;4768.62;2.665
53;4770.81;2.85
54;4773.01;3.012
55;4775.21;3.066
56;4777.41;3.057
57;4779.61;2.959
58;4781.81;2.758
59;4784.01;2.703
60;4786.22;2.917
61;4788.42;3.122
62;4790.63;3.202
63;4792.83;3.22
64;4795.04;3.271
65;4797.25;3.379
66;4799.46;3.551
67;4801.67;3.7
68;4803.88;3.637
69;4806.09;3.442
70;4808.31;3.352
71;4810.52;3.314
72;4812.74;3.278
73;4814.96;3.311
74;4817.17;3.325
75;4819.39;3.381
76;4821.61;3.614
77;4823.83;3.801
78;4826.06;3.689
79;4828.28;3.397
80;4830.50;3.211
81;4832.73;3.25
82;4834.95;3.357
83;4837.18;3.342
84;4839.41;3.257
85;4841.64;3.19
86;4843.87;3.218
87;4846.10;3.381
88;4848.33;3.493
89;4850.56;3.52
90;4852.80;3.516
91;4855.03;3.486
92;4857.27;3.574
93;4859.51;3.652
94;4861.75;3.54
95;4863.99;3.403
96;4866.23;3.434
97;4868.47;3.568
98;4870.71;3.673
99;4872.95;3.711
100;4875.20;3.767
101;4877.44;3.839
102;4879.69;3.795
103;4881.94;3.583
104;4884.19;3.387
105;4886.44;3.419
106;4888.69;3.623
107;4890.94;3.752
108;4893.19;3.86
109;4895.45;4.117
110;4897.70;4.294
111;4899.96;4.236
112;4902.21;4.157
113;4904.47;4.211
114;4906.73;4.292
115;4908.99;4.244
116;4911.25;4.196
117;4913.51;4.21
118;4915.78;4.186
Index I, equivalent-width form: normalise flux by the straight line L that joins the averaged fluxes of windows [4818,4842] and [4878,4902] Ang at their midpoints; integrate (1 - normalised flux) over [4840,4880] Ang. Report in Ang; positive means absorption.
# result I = 0.9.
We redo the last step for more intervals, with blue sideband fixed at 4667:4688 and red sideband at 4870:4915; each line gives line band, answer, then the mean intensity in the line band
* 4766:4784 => 4.55 Ang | 2.88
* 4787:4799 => 1.91 Ang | 3.25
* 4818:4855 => 4.50 Ang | 3.41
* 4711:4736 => -0.44 Ang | 3.89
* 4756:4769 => 2.08 Ang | 3.23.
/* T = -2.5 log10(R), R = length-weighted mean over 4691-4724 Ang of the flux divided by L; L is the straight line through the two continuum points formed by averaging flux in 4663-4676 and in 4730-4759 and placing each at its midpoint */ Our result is 0.006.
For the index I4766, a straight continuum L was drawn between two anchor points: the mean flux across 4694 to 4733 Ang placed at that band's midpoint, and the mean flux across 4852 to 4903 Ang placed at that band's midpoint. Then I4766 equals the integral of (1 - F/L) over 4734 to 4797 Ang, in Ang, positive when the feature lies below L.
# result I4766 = 6.9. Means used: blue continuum 3.84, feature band 3.39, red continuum 3.71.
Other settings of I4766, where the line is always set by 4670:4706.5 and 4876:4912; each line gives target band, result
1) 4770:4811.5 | 7.4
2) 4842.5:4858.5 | 1.9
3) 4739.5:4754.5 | -0.7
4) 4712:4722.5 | 0.2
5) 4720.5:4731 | -0.6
